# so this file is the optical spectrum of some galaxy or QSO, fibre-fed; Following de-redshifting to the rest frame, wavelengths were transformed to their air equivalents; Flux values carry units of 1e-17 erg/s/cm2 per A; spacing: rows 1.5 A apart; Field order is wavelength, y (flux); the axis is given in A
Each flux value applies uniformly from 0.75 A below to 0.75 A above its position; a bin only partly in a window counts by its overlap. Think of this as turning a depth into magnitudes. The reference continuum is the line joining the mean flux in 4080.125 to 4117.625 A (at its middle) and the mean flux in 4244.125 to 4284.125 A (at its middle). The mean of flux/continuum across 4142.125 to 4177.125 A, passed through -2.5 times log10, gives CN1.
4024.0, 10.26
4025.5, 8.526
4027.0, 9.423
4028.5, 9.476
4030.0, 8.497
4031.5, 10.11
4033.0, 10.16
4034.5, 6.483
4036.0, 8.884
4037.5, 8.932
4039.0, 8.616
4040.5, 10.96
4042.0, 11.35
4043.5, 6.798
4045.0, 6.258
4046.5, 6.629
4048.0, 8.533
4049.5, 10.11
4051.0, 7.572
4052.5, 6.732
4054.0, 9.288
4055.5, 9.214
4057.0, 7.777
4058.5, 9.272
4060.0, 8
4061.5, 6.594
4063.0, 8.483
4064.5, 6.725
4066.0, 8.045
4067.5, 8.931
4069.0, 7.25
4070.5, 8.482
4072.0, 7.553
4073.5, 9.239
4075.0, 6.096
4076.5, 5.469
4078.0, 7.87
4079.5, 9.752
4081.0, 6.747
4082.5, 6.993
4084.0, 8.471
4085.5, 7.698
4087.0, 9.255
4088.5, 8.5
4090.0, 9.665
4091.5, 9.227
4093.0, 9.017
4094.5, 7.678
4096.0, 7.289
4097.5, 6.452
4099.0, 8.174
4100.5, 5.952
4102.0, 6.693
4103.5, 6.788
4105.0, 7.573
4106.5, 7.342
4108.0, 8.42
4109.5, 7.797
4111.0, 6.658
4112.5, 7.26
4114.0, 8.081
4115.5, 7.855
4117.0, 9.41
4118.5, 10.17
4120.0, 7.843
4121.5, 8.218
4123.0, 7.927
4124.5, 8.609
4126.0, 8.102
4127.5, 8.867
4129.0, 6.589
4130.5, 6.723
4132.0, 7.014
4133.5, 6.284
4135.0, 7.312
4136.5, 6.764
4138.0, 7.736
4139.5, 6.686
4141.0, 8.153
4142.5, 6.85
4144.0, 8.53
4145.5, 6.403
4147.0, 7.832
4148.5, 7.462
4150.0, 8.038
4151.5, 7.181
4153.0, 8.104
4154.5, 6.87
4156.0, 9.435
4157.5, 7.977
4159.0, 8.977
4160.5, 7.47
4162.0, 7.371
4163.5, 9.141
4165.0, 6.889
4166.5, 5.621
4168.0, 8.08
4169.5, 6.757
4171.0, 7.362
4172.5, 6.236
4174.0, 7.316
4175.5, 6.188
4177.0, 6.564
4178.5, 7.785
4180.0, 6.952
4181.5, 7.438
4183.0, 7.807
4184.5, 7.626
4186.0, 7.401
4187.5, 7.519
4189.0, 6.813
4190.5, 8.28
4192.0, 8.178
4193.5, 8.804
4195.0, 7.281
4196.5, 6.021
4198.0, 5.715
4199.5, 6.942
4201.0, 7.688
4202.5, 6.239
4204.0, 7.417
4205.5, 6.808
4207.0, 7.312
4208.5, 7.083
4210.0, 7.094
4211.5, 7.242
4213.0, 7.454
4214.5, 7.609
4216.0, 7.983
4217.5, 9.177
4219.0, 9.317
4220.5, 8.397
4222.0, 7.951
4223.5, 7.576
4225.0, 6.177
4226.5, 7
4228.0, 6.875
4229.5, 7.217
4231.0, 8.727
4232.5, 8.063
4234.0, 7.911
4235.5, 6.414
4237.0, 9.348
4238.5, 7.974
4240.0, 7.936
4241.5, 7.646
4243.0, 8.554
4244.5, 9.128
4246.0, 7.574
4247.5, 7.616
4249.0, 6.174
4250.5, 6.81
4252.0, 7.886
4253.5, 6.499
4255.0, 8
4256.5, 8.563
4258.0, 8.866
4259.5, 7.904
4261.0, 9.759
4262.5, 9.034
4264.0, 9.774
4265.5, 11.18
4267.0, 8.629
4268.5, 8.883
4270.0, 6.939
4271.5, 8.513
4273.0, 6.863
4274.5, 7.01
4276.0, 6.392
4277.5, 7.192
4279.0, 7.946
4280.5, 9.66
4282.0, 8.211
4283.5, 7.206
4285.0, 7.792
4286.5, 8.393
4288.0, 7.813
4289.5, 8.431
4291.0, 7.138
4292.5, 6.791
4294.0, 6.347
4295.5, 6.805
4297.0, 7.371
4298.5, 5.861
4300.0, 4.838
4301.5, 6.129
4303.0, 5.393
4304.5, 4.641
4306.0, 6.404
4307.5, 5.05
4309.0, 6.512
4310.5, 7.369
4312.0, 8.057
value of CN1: 0.06 mag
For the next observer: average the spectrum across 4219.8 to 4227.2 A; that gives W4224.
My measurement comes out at 7.42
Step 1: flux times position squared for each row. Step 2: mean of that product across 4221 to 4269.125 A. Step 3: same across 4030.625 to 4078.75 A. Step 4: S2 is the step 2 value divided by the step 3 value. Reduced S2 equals 1.08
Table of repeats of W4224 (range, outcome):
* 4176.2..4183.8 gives 7.3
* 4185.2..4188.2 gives 7.46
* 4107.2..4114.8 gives 7.64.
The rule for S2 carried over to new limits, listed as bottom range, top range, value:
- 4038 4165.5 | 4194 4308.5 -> 1.02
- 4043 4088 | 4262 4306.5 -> 1.05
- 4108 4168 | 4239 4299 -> 1.09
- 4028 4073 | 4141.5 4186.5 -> 0.94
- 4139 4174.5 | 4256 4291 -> 1.16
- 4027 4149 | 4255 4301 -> 1.08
